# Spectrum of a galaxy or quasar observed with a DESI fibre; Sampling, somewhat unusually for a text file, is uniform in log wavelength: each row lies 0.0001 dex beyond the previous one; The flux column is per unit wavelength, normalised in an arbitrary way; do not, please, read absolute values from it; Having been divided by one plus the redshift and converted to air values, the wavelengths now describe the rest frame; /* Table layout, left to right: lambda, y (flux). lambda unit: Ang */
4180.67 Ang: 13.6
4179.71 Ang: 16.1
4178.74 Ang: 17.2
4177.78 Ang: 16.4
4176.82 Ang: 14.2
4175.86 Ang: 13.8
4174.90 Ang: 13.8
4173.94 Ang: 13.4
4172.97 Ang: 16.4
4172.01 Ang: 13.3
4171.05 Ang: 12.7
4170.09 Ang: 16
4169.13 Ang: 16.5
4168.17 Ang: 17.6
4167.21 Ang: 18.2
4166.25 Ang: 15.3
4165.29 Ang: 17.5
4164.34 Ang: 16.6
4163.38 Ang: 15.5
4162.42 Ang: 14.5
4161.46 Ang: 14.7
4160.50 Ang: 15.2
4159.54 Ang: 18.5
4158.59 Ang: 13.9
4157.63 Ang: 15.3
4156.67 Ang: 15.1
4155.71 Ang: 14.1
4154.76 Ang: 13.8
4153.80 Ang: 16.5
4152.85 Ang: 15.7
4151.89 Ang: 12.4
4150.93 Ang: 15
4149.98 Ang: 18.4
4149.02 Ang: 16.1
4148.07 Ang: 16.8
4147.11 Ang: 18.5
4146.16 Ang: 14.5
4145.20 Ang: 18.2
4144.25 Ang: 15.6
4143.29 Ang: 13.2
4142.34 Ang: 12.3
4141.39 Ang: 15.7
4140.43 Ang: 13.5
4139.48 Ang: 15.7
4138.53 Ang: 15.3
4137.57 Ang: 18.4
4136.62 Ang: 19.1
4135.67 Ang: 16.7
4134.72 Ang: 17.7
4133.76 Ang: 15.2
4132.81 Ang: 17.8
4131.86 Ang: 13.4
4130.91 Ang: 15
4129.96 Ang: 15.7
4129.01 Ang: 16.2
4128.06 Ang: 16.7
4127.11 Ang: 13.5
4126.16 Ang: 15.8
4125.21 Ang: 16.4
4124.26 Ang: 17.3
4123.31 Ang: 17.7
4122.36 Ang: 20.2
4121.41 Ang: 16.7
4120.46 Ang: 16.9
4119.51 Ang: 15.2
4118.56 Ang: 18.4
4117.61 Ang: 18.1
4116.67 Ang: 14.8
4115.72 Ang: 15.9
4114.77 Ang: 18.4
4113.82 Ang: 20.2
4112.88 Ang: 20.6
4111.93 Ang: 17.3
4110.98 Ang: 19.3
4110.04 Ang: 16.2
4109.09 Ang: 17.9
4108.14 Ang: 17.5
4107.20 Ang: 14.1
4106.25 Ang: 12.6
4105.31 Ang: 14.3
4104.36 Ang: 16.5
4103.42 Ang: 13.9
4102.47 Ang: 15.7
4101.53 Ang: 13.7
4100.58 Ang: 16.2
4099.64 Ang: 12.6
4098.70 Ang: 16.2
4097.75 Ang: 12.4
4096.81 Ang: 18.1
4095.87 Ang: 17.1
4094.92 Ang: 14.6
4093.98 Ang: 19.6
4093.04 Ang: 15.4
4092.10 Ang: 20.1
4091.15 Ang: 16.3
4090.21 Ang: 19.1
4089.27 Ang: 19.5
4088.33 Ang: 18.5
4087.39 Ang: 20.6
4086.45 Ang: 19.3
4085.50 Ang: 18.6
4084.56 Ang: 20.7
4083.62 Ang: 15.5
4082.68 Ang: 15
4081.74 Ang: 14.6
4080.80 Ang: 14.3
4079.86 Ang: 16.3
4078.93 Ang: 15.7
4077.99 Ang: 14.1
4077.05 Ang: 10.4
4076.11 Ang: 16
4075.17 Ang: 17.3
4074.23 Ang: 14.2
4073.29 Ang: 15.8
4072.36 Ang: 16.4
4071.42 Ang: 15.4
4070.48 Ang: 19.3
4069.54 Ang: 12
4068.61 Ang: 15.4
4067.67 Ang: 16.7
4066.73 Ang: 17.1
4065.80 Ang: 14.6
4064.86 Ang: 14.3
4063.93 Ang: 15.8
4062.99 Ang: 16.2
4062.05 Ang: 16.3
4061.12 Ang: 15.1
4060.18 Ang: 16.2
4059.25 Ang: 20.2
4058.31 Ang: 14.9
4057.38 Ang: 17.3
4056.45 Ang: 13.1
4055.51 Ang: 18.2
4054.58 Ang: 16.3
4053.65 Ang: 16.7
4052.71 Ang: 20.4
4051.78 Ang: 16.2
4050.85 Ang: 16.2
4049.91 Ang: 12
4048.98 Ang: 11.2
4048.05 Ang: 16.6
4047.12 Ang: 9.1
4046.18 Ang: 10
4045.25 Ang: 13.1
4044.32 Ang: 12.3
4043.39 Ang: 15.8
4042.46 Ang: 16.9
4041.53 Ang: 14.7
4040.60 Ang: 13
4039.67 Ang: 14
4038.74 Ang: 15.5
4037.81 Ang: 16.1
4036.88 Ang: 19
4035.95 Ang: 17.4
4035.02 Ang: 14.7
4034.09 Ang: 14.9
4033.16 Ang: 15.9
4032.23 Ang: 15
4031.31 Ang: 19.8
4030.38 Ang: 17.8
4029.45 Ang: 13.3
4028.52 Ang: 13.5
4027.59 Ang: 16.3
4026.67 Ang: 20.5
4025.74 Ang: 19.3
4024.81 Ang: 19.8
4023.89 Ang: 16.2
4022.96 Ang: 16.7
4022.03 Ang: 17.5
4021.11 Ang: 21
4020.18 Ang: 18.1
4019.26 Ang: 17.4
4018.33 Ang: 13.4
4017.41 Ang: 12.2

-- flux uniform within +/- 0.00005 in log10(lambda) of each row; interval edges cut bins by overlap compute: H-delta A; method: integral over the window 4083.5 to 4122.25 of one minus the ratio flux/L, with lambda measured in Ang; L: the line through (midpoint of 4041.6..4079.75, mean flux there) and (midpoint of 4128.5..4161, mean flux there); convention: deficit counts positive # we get -3.7 Ang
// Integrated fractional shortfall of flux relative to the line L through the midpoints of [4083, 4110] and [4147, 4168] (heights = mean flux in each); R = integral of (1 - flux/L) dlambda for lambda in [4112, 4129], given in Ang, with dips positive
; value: -0.9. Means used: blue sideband 16.6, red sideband 15.8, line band 17.2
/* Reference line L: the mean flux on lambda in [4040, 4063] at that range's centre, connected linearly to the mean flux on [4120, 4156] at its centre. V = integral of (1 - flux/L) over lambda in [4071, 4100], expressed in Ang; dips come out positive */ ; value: -1.9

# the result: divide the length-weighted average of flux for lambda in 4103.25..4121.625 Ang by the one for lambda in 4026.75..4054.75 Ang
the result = 1.1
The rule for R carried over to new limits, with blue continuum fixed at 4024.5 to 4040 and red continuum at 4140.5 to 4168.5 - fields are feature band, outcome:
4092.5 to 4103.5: 0.4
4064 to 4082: 1.1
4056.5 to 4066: 0.2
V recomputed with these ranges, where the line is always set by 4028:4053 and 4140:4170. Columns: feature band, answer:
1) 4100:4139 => -2.8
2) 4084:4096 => -2.5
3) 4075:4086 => -0.4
